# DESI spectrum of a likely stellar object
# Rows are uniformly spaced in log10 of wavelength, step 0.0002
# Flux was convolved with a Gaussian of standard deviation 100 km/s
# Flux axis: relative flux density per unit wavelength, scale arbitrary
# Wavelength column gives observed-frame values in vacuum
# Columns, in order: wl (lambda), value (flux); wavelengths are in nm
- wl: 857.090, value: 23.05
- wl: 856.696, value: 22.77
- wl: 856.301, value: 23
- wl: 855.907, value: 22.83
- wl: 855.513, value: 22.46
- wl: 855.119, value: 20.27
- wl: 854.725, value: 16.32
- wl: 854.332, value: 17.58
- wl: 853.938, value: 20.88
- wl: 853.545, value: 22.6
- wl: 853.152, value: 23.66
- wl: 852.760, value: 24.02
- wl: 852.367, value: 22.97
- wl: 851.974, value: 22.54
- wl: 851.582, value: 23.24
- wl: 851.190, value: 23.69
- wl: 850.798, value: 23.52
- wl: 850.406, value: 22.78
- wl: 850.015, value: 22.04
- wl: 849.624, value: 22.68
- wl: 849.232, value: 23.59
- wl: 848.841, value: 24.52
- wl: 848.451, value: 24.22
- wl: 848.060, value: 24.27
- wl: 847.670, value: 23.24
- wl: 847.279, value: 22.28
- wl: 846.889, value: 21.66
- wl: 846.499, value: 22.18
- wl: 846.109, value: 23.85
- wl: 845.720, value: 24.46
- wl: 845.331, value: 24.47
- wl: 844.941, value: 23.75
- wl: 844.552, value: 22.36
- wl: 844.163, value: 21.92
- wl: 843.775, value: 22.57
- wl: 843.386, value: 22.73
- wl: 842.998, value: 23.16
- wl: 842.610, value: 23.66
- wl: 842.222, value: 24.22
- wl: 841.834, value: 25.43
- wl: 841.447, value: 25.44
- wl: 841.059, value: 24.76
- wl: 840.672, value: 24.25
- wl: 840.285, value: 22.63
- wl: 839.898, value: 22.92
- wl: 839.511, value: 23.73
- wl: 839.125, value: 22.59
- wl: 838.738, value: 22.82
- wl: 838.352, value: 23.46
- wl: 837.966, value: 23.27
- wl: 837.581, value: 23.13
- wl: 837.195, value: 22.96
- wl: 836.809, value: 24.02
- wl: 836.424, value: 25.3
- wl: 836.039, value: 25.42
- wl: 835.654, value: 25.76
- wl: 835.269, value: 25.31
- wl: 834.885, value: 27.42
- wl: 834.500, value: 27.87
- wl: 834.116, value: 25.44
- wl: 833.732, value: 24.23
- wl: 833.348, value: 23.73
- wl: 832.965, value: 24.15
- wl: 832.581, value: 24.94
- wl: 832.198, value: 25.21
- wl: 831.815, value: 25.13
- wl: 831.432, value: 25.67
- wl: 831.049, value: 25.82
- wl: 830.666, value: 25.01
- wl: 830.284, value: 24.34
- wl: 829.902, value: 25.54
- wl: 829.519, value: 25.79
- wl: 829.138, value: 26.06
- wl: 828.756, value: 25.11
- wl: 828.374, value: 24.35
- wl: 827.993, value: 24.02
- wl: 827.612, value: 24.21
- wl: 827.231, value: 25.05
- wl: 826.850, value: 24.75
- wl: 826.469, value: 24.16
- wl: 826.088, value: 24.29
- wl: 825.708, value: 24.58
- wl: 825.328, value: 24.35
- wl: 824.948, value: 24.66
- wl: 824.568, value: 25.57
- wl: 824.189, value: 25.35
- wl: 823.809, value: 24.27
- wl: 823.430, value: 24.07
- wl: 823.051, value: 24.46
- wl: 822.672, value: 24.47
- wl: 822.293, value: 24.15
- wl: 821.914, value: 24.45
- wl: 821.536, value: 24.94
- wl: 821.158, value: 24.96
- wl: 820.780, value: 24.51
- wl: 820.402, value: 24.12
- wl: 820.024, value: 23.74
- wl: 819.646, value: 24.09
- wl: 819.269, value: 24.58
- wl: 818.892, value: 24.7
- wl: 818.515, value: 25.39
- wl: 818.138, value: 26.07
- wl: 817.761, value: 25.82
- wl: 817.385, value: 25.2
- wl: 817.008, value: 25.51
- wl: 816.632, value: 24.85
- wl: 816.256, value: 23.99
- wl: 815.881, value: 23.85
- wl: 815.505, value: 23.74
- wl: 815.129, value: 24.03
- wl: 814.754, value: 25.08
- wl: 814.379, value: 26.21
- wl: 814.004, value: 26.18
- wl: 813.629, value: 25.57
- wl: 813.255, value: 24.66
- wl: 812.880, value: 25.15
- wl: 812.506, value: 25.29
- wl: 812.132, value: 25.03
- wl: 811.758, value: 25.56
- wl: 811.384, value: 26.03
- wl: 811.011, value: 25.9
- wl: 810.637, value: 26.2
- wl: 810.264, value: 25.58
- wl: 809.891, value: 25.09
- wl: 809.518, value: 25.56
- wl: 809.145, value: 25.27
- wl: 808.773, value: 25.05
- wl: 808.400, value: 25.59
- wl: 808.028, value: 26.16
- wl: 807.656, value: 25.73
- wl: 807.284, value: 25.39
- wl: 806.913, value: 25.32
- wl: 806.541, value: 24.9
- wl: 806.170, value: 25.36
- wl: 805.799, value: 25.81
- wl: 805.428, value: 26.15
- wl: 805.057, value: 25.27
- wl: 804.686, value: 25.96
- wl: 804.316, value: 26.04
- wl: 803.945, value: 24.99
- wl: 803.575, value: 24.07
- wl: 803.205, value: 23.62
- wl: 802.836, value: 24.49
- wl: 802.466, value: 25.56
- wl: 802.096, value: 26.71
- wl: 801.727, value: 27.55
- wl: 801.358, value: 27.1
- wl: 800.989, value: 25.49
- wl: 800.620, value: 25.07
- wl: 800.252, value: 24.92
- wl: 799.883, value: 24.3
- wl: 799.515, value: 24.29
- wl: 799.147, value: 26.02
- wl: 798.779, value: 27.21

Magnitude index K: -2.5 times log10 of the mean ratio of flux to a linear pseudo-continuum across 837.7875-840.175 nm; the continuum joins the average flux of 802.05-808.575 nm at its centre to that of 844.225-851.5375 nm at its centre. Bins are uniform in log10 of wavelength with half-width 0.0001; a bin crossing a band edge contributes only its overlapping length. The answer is 0.03 mag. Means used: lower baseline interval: 25.4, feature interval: 23.1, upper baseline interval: 23.3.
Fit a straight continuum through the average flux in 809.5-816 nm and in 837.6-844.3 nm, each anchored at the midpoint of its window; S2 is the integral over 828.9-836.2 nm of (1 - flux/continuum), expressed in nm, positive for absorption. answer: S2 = -0.419 nm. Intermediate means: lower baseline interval 25.3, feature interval 25.4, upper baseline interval 23.5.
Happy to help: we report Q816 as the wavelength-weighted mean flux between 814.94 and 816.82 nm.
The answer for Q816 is 24.1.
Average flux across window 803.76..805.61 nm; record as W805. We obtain 25.7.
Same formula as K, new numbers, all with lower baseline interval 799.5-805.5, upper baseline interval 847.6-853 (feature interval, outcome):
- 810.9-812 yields -0.033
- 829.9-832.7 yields -0.044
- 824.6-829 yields -0.008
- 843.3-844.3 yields 0.059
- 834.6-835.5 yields -0.106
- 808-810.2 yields -0.012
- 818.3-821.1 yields 0.009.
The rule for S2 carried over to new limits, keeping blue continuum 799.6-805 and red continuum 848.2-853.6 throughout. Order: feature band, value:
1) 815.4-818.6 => -0.02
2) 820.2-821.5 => 0.00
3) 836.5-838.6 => 0.04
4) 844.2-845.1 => 0.03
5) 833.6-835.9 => -0.19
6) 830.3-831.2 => -0.04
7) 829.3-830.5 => -0.05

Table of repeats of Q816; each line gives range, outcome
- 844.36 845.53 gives 23.5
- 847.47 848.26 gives 23.7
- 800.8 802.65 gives 26.5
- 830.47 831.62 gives 25.5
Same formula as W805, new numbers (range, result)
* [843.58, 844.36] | 22.2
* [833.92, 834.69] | 26.6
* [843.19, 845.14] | 22.7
